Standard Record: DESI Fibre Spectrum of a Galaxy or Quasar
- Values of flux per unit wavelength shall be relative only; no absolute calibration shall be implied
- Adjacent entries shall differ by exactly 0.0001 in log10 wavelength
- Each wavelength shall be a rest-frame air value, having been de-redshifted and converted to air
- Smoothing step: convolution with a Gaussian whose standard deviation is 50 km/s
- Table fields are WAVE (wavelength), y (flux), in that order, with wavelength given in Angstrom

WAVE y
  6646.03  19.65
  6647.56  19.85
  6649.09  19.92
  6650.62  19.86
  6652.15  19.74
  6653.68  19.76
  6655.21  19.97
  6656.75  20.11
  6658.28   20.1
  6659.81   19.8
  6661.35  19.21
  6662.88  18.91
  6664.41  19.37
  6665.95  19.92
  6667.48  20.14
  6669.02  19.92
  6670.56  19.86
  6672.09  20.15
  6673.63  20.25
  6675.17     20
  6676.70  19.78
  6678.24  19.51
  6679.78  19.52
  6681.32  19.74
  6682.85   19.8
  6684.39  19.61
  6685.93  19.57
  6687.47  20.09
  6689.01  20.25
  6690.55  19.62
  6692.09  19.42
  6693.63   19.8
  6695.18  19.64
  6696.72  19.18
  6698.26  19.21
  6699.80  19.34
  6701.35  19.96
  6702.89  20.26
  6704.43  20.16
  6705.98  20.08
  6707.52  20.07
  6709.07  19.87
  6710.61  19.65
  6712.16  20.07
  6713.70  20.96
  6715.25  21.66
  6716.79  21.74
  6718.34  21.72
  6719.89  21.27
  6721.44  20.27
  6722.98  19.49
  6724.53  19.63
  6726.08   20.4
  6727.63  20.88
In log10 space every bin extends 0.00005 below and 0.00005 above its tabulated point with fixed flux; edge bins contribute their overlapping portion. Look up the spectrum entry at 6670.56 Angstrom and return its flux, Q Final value 19.86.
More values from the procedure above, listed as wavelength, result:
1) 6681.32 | 19.74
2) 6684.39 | 19.61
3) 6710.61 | 19.65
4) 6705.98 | 20.08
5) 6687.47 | 20.09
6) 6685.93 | 19.57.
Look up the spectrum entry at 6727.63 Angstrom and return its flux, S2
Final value 20.88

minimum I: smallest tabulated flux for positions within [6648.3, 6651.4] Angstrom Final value 19.86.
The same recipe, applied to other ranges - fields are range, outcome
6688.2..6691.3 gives 19.62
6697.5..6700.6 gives 19.21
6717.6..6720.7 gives 21.27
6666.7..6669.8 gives 19.92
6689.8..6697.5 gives 19.18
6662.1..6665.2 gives 18.91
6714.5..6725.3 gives 19.49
